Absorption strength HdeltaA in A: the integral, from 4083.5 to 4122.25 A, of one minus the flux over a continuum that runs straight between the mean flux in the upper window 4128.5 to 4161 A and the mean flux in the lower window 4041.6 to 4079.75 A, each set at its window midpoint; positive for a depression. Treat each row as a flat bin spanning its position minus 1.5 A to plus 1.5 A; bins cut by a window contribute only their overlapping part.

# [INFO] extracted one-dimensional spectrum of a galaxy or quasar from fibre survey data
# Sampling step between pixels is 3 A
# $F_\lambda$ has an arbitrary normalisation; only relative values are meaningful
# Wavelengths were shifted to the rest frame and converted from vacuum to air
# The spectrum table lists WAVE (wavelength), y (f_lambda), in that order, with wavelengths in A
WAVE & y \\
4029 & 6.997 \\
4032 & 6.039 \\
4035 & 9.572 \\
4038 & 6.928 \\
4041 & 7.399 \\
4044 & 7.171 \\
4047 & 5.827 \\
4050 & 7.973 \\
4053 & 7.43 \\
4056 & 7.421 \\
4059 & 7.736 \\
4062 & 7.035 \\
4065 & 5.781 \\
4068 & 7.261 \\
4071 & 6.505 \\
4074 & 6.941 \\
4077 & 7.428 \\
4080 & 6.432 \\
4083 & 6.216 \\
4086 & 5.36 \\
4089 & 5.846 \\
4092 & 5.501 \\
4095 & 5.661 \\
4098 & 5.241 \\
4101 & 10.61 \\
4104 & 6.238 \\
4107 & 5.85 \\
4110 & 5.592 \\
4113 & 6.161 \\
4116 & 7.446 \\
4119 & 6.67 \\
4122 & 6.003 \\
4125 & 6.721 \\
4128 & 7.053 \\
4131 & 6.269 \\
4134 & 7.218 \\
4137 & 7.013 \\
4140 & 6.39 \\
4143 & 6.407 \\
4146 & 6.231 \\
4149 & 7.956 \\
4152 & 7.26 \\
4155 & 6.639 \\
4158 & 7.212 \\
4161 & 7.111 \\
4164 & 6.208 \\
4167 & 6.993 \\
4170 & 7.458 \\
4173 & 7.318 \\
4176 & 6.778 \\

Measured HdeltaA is 3.5 A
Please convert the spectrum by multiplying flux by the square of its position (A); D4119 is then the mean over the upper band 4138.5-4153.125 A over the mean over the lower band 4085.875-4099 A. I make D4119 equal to 1.3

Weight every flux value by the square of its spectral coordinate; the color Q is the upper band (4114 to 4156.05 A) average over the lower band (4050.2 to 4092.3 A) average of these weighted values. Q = 1.05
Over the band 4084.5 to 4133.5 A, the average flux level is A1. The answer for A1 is 6.41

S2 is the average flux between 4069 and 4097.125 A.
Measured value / 6.21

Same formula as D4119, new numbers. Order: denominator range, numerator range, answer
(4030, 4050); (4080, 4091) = 0.83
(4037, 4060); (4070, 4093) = 0.88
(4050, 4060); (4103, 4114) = 0.80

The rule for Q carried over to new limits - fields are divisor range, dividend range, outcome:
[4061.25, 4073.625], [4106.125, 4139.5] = 1.01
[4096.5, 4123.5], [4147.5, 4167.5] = 1.09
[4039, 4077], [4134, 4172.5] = 1.03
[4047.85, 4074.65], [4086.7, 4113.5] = 0.90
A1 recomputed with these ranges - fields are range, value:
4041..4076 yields 7.03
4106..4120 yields 6.35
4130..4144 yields 6.68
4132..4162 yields 6.93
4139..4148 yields 6.43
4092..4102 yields 6.75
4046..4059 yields 7.28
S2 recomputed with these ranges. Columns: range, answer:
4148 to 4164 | 7.12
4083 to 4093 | 5.67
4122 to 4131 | 6.64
